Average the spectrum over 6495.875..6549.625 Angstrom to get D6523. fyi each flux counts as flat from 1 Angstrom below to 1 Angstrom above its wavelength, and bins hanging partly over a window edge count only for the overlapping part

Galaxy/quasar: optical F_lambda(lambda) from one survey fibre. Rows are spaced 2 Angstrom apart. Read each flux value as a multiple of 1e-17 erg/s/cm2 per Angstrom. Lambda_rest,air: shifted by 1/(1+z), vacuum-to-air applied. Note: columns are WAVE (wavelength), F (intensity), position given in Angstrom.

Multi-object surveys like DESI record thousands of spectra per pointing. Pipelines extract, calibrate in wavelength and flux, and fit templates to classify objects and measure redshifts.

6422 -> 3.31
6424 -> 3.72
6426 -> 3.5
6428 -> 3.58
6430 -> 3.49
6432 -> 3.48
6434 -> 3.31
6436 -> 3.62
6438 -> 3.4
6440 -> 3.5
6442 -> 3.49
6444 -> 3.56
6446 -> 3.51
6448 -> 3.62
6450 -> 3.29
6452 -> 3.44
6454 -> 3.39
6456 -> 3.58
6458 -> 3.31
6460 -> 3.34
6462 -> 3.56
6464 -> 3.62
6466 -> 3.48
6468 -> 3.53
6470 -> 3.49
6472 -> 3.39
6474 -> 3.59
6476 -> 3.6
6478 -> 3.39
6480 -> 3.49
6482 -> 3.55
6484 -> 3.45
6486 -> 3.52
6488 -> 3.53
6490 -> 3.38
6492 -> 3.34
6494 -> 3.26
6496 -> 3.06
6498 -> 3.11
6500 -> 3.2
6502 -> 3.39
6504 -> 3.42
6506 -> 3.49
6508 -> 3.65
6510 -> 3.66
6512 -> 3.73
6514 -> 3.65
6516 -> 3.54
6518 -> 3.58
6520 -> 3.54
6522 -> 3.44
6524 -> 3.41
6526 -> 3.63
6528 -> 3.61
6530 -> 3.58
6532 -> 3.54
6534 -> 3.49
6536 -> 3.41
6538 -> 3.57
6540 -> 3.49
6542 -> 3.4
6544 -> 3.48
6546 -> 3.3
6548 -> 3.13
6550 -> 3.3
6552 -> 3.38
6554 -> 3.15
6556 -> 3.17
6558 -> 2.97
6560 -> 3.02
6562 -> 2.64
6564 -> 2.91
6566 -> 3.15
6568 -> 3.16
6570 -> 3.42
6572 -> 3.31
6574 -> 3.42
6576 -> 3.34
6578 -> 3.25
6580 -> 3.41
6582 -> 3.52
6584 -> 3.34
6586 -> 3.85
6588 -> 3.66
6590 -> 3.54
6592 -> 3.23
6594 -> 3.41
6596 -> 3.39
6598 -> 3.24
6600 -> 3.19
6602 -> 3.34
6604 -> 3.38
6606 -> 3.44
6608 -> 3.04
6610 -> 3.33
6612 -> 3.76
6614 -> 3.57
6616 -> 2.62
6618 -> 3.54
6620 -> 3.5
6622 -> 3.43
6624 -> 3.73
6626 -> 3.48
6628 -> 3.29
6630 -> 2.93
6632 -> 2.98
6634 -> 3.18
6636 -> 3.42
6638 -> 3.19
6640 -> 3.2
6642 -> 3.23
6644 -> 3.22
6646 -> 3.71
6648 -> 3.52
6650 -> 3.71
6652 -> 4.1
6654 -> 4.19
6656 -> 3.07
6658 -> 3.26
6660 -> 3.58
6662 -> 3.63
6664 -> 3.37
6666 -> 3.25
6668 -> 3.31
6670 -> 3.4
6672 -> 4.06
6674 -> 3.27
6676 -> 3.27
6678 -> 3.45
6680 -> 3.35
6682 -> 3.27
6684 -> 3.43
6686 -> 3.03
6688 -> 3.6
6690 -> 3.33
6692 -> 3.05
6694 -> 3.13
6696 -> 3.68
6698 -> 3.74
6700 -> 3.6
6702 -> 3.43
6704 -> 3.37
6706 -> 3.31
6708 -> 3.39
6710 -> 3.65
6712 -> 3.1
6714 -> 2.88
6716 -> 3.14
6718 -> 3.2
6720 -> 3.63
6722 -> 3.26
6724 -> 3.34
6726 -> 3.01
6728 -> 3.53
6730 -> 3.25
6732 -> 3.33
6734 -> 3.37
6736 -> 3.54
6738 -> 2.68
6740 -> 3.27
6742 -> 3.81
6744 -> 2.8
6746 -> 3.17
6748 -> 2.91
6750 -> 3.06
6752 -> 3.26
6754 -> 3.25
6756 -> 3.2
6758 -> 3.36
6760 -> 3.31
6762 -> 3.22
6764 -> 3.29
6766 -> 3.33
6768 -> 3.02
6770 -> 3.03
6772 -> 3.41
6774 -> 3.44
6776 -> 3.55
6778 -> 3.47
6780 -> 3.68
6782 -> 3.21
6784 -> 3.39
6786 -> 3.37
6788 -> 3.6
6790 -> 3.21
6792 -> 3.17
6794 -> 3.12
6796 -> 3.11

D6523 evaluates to 3.47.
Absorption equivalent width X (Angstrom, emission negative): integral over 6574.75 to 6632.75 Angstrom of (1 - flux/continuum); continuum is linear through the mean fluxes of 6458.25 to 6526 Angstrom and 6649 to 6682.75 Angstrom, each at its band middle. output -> 2.0 Angstrom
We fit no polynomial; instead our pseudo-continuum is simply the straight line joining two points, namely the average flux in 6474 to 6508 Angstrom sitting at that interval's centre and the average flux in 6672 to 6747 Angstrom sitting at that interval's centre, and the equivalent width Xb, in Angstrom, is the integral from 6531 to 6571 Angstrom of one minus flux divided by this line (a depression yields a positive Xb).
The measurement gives 1.5 Angstrom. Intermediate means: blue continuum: 3.4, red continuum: 3.33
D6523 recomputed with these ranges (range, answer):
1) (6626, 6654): 3.39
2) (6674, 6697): 3.32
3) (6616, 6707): 3.41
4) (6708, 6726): 3.27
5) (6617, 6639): 3.33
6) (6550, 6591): 3.28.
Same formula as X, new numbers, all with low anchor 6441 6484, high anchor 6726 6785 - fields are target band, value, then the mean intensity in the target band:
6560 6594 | 0.9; 3.32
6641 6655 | -1.3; 3.67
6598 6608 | 0.3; 3.3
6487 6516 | 0.3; 3.42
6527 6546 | -0.4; 3.5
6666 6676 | -0.4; 3.46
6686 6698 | -0.1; 3.36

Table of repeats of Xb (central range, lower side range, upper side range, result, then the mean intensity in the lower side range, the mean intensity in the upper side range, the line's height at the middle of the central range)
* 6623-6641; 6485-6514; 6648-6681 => 1.2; 3.42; 3.52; 3.5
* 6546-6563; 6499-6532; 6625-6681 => 1.9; 3.53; 3.41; 3.5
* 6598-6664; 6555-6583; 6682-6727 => -2.8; 3.19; 3.33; 3.26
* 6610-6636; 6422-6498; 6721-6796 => 0.2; 3.46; 3.27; 3.36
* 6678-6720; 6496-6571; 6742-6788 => -0.5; 3.37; 3.28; 3.3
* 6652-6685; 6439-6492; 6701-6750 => -1.6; 3.48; 3.26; 3.31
